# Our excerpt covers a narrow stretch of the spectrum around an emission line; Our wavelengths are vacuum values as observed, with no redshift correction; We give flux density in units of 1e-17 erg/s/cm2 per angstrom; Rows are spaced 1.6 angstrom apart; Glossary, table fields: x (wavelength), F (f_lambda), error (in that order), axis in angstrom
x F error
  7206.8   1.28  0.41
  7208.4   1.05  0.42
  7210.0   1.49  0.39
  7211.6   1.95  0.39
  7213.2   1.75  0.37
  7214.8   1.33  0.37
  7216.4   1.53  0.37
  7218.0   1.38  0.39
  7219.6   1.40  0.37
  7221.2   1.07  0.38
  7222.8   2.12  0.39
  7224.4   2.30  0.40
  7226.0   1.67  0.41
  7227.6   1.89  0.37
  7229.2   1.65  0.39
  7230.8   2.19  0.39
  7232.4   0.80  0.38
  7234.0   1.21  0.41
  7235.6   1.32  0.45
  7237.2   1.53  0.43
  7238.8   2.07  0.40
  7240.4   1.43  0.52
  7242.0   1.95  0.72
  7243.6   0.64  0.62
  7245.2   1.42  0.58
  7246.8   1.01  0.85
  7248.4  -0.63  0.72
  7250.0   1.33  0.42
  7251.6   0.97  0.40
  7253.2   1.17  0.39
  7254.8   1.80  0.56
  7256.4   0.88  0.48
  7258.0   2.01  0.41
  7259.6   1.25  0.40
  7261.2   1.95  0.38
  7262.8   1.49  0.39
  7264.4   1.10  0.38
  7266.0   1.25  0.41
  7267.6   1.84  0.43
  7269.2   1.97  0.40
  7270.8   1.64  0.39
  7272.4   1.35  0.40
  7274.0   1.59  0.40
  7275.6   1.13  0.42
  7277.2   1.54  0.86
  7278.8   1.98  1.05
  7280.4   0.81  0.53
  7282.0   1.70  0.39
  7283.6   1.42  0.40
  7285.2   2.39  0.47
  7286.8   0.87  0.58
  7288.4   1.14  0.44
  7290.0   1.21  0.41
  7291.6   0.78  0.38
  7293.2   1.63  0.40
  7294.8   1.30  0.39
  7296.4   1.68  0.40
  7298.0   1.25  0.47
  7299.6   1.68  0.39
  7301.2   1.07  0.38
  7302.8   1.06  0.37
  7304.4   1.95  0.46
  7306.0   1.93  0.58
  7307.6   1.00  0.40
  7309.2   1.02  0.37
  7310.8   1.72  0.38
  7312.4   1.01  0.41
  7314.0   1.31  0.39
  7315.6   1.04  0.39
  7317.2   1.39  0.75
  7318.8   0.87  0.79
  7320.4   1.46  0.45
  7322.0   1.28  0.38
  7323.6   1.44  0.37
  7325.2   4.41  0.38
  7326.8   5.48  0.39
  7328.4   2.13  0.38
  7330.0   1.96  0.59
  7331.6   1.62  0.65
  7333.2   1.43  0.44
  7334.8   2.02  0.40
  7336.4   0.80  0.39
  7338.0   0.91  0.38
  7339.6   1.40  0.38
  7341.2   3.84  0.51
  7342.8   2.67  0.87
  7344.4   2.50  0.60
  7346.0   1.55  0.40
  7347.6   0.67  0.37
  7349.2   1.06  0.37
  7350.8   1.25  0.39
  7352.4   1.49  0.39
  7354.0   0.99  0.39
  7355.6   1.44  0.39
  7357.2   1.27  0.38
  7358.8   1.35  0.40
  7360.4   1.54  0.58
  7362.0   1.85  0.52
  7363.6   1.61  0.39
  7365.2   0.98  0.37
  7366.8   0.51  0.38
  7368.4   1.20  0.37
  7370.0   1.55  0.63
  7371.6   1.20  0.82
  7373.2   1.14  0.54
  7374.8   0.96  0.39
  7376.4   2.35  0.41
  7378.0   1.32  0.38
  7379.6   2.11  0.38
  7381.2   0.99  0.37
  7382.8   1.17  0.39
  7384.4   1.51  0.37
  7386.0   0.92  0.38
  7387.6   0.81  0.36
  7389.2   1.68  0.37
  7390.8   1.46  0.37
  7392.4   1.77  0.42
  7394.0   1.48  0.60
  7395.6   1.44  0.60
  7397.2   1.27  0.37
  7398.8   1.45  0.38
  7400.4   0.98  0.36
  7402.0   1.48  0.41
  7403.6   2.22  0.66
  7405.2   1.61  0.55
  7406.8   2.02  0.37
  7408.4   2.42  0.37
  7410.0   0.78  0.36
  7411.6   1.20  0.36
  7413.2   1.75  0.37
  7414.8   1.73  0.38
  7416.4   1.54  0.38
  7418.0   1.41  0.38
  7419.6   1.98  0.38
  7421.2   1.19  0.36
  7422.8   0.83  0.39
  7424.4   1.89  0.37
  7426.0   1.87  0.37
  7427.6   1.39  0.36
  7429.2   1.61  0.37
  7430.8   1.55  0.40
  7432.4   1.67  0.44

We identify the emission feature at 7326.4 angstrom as [S II] 6716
